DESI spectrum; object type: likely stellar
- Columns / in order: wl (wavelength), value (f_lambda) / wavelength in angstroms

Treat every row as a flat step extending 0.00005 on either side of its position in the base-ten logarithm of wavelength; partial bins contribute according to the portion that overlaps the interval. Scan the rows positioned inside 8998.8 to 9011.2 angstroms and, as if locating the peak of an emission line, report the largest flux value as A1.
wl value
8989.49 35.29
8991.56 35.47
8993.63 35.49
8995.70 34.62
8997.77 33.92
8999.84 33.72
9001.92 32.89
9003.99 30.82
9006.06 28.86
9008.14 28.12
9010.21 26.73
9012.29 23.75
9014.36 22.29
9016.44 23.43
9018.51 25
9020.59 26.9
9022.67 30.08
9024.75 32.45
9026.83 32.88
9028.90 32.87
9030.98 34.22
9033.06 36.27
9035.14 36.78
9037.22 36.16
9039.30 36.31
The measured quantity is 33.72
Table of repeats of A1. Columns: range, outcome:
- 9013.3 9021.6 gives 26.9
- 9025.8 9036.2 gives 36.78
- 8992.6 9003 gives 35.49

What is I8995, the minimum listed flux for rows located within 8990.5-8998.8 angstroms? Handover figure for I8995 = 33.92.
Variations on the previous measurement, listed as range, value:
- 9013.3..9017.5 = 22.29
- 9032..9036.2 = 36.27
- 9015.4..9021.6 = 23.43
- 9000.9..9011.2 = 26.73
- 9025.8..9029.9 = 32.87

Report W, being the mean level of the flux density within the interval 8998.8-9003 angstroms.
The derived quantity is 33.3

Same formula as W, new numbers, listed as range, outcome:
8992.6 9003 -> 34.1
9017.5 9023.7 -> 27.3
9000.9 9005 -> 31.9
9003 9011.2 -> 28.6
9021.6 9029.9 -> 32.1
